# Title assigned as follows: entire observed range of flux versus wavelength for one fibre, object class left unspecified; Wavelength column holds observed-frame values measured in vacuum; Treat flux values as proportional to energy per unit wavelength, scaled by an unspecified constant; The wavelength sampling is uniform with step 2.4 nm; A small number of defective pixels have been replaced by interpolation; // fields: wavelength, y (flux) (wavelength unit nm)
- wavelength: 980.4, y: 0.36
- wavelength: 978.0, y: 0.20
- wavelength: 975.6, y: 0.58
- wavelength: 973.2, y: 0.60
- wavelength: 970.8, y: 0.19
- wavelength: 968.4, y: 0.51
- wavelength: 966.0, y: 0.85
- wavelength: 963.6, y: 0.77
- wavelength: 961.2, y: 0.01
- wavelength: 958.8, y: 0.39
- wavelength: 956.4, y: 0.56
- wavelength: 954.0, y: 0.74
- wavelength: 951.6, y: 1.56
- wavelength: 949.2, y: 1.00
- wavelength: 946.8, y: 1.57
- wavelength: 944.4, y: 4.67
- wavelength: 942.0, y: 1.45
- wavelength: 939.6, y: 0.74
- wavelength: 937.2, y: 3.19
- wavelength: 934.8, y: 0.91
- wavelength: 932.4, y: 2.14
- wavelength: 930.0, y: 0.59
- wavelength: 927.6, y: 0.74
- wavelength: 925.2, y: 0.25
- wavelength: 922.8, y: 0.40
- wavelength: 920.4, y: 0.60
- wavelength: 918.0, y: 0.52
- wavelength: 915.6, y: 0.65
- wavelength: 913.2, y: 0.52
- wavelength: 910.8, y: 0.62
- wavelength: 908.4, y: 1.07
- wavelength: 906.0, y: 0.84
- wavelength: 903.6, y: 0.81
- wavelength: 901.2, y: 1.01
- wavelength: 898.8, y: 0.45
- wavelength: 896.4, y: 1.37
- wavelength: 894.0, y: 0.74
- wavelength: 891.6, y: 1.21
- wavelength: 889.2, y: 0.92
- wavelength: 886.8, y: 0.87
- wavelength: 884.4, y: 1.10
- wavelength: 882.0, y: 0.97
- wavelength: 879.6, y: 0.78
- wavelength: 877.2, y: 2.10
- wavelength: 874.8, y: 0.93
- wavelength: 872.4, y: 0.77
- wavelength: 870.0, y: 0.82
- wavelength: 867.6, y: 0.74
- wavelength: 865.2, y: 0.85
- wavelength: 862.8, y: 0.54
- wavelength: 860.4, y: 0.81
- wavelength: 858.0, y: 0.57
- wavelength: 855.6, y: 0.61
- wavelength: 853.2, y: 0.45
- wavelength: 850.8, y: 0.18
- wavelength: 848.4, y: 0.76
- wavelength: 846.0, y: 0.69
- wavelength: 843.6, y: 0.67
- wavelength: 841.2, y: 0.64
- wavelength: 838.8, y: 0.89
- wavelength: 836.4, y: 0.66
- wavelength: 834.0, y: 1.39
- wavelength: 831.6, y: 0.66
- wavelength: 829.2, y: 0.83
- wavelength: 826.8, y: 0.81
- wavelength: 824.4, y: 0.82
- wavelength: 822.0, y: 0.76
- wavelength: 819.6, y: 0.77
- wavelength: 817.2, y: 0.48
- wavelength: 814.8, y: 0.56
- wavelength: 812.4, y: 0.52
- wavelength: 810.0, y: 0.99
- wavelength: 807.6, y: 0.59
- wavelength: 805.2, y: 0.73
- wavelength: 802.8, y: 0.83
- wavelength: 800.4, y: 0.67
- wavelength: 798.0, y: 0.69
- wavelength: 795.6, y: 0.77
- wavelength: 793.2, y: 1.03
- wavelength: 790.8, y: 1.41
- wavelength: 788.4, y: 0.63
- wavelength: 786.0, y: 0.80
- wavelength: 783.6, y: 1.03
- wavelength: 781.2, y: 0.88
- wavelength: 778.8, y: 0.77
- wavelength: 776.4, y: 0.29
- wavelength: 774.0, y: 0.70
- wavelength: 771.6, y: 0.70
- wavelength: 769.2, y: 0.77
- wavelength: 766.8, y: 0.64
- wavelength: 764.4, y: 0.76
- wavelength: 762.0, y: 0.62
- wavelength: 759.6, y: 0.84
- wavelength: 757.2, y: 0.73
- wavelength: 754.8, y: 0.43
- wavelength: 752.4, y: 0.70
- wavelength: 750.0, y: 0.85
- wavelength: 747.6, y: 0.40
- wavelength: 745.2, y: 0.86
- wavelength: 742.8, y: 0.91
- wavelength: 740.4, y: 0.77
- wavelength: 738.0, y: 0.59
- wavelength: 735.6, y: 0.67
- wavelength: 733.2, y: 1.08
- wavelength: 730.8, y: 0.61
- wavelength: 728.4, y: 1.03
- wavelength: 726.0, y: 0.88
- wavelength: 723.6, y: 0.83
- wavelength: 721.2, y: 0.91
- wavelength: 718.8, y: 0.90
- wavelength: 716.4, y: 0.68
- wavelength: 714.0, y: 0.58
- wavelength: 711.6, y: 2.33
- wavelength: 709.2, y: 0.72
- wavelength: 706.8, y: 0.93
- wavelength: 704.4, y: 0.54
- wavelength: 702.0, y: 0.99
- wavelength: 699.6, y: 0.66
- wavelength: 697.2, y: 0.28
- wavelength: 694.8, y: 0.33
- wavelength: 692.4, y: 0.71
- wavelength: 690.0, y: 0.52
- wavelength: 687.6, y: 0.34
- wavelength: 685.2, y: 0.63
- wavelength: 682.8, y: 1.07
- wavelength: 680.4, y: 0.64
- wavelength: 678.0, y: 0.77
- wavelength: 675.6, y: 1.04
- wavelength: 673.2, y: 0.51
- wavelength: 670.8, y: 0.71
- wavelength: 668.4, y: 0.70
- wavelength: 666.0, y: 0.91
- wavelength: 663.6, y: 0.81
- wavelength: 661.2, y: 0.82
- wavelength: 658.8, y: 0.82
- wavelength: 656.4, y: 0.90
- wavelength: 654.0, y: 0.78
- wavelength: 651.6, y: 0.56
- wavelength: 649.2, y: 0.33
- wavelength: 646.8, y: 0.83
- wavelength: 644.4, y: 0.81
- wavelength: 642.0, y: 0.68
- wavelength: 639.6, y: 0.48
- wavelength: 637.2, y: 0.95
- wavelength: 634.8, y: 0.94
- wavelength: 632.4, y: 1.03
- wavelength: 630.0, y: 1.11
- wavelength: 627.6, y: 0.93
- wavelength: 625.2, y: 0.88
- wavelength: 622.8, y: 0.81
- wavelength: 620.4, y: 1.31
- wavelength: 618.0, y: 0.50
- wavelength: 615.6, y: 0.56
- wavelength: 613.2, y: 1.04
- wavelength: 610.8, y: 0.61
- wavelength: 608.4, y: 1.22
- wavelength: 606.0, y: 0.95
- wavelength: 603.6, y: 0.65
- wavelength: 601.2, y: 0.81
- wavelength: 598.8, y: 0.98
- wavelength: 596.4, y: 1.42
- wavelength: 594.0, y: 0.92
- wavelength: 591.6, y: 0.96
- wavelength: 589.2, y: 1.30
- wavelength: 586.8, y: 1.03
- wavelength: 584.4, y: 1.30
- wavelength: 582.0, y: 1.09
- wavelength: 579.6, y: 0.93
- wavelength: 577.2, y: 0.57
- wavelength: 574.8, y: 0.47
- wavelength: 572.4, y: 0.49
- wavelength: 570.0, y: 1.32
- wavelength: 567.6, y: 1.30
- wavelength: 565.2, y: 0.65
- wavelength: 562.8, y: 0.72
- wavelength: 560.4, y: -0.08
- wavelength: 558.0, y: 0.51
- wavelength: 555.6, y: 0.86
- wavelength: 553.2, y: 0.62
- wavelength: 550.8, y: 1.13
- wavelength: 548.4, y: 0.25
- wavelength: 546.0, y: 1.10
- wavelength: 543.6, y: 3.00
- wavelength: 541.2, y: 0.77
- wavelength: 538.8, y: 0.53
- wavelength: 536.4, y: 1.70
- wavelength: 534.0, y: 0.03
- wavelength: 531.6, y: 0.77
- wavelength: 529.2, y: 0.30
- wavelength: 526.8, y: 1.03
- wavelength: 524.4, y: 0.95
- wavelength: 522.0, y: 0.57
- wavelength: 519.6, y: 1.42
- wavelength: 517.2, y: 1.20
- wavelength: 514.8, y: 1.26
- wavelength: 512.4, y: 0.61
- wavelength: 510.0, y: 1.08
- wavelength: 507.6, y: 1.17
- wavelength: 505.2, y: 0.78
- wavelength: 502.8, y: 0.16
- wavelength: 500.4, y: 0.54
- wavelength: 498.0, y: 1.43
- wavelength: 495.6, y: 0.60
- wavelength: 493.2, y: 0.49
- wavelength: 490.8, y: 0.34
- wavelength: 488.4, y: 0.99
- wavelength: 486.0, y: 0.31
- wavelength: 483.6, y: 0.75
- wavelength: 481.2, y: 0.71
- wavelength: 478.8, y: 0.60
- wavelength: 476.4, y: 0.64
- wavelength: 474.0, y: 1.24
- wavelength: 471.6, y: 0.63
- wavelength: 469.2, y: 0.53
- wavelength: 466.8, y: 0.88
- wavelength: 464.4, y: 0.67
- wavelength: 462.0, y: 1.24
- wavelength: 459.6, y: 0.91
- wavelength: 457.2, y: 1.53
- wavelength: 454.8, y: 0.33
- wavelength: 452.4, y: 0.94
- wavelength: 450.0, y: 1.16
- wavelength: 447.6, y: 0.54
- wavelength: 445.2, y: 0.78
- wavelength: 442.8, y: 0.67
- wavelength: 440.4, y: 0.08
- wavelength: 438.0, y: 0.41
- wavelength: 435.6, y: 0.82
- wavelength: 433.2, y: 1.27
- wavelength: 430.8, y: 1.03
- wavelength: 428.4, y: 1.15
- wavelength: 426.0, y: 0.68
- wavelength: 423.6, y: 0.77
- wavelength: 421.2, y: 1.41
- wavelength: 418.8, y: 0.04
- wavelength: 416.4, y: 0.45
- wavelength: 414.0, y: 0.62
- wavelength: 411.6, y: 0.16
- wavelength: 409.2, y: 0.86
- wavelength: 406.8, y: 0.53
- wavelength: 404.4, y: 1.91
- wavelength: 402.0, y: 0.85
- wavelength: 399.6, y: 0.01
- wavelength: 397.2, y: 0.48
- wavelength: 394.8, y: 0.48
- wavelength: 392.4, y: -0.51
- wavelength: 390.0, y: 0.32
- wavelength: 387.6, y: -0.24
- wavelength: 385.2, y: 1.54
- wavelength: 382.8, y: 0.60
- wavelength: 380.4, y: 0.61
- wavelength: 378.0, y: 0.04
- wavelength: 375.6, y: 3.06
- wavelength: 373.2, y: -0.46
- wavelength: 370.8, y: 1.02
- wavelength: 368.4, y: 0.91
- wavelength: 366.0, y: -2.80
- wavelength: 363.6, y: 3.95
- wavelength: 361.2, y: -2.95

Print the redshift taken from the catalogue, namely 0.084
